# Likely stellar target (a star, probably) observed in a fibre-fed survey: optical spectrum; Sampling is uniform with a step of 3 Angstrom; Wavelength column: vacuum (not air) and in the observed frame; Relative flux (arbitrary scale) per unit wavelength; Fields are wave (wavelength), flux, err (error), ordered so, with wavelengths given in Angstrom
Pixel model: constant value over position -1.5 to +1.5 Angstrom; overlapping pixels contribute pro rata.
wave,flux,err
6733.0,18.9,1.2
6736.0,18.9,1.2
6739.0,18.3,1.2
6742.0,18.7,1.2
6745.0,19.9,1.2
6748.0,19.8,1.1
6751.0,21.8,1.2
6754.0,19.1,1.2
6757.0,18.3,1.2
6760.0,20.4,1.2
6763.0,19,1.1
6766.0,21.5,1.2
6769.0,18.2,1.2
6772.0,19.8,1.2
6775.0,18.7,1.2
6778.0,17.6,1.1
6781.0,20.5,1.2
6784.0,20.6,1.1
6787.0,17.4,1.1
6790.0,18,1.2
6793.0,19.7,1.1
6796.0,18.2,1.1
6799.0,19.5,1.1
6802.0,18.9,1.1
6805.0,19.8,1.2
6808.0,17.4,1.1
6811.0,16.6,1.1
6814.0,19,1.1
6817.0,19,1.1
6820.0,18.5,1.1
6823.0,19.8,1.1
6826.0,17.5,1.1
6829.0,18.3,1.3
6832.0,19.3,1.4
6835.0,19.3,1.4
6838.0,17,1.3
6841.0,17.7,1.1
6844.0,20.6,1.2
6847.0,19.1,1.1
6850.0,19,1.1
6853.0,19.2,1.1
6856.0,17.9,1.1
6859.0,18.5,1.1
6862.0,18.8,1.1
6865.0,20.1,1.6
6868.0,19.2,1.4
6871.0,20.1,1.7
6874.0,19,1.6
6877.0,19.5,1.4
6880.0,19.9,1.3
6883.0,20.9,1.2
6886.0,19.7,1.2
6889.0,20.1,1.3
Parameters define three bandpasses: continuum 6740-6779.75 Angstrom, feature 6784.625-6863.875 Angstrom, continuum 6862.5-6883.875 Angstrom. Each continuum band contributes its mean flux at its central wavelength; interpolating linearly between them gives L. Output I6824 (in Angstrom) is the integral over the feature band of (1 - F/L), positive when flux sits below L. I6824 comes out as 3.9 Angstrom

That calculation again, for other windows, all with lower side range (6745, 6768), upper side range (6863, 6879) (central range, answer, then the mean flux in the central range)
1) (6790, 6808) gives 0.8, 19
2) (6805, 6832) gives 1.8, 18.4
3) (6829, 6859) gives 1.4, 18.8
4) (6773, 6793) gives 1.0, 18.9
